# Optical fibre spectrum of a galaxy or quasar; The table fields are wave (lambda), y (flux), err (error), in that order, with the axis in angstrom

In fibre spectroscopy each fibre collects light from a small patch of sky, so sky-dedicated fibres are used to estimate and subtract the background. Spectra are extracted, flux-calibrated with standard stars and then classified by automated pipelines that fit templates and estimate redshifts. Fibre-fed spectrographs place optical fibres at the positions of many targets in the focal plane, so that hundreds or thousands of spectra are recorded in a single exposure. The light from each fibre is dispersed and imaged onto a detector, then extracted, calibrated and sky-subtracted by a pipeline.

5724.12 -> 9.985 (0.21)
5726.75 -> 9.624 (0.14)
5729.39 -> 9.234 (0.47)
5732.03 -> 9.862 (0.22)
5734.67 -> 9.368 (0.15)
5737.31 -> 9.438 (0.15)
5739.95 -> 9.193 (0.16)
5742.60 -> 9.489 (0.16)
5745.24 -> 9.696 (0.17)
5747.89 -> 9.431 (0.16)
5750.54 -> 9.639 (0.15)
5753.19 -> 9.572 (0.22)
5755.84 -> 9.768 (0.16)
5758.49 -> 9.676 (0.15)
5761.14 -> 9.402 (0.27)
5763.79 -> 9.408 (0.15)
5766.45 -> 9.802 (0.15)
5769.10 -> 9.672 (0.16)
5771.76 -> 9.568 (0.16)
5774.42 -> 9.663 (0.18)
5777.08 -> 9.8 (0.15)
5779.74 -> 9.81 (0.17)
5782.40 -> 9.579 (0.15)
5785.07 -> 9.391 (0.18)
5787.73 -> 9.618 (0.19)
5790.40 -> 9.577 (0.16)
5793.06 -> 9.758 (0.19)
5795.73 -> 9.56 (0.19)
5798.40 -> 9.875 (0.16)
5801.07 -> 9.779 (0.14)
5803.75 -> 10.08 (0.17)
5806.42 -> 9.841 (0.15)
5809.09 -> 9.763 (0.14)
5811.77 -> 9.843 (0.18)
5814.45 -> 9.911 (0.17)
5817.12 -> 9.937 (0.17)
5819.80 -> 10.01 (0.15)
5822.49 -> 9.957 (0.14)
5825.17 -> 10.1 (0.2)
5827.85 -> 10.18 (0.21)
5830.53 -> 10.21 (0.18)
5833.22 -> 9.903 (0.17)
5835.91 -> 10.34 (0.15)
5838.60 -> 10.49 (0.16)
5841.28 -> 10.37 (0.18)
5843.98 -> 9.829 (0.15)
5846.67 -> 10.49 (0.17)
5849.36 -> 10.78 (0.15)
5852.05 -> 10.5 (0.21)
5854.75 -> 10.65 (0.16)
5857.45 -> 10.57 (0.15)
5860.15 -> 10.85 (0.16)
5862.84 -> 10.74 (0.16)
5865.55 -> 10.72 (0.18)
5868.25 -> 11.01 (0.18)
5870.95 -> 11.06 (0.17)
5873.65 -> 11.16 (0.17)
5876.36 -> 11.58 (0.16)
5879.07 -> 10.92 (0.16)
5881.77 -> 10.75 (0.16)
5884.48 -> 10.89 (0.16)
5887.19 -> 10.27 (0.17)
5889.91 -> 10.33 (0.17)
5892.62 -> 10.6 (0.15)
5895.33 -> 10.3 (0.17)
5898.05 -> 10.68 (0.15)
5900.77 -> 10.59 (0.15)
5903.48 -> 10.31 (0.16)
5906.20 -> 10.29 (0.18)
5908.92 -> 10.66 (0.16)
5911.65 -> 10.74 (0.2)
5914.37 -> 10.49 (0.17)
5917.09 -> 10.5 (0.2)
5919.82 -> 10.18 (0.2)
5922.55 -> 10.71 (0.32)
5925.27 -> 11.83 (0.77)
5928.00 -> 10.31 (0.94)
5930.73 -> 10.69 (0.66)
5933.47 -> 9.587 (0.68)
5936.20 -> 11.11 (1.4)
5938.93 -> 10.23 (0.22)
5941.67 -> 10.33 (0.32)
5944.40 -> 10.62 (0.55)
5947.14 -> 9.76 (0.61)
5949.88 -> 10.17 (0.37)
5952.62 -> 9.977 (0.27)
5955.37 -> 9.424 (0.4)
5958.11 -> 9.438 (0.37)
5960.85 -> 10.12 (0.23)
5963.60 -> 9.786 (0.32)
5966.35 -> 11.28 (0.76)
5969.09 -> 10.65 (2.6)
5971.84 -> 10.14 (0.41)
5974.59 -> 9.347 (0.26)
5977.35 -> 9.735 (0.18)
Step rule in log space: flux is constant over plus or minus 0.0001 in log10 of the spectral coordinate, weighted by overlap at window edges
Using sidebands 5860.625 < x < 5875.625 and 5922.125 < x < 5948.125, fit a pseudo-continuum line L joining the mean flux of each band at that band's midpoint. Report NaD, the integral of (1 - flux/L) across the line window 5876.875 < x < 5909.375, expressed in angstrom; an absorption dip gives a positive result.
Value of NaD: 0.7 angstrom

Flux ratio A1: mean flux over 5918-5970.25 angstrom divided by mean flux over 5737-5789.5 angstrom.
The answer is 1.1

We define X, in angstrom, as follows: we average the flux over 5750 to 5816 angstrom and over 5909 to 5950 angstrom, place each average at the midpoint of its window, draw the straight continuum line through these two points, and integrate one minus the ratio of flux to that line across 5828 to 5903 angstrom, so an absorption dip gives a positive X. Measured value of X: -3.4 angstrom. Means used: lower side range 9.7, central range 10.6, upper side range 10.5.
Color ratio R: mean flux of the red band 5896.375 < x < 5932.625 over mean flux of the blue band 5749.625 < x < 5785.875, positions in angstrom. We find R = 1.1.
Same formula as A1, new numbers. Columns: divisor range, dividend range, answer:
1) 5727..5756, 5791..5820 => 1.03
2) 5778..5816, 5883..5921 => 1.08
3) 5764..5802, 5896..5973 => 1.07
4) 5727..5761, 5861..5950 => 1.11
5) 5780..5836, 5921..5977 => 1.04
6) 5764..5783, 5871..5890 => 1.12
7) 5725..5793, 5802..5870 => 1.07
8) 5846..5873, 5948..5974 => 0.94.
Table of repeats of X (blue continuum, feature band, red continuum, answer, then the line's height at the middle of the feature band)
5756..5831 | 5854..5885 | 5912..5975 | -2.67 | 10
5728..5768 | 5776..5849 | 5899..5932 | 0.08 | 9.95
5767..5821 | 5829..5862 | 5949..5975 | -1.92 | 9.85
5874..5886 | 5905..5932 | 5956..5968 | -0.09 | 10.6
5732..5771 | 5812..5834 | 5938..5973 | -0.58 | 9.76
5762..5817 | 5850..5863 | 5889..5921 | -0.64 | 10.2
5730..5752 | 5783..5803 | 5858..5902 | 0.64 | 9.98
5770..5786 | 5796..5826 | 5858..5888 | 0.53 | 10.1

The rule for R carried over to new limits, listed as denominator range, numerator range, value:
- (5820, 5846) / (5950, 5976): 0.99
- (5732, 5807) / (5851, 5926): 1.11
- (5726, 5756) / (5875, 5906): 1.12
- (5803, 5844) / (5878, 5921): 1.05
